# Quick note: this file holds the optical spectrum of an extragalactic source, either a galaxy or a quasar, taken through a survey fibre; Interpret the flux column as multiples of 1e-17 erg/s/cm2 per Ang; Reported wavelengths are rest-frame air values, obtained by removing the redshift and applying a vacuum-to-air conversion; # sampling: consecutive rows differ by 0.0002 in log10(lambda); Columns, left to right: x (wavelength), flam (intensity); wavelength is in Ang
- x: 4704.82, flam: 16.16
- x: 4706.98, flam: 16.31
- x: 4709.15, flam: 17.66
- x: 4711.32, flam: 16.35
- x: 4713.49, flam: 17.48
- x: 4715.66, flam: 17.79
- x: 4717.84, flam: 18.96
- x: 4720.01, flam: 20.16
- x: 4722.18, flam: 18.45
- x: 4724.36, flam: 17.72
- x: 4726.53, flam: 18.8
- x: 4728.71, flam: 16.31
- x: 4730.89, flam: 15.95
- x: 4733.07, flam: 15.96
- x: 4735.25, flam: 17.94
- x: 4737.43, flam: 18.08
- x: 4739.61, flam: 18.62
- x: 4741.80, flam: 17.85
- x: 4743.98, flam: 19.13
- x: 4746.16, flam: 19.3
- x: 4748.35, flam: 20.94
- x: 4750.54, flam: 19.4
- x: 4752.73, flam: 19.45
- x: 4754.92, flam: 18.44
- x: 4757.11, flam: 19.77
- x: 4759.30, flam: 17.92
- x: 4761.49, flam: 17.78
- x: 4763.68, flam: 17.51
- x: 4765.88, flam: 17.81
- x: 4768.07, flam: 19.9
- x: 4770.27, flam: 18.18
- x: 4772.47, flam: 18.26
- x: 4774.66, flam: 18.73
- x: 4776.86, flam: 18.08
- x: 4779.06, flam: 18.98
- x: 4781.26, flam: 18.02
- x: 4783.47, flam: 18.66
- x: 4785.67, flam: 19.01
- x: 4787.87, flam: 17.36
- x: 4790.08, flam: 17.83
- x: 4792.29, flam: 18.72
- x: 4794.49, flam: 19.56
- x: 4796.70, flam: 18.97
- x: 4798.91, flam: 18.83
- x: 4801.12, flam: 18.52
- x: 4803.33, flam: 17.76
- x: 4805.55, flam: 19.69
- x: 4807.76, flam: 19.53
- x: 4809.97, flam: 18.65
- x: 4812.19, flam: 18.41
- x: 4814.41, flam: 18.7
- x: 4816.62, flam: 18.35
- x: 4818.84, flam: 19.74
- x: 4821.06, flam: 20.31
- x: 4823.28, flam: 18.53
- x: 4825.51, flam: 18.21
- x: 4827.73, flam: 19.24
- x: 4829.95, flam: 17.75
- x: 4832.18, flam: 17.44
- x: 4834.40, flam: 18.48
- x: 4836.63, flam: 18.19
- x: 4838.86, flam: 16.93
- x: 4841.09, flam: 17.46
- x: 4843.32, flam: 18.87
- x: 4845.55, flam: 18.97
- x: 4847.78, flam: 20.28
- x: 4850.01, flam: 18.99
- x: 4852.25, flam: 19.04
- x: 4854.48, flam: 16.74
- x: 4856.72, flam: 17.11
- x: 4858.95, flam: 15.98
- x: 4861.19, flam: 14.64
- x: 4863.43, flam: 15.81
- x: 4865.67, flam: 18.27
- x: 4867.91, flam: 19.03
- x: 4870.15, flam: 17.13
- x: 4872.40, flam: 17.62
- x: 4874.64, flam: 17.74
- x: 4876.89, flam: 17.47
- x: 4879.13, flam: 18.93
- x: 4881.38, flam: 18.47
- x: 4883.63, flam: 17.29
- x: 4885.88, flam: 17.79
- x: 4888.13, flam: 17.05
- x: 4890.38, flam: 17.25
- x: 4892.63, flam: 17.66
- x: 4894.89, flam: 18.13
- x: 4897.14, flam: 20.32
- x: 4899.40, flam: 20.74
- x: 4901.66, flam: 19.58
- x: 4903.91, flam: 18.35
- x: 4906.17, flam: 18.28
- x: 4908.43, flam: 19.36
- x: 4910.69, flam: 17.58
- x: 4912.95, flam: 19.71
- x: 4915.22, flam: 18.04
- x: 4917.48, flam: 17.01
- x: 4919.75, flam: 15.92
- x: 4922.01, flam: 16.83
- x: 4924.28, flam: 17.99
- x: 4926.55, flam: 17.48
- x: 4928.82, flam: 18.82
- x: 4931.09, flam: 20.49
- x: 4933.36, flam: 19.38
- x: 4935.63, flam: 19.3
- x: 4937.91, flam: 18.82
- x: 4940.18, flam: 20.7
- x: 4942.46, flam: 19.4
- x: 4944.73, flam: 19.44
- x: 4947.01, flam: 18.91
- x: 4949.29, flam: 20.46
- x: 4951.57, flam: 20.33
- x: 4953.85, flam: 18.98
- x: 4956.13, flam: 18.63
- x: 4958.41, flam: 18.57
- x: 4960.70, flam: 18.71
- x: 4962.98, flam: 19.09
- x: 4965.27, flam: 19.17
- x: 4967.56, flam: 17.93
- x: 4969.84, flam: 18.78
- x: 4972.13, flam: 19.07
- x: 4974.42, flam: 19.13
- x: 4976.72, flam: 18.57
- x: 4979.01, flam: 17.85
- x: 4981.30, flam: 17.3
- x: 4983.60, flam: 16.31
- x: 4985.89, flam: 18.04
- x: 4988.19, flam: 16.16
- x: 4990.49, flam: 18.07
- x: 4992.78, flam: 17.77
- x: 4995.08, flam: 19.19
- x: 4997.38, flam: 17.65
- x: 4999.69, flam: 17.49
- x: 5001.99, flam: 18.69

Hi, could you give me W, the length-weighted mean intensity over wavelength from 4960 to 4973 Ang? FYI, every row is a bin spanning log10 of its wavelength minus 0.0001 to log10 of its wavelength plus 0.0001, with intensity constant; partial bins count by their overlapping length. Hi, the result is 18.8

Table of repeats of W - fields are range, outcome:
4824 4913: 18.1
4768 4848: 18.6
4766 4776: 18.7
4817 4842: 18.4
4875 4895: 17.8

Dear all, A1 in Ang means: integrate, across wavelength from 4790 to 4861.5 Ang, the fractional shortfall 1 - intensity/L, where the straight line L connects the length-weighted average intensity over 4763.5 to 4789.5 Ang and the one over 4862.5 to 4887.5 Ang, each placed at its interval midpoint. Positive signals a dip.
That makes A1 -1.3 Ang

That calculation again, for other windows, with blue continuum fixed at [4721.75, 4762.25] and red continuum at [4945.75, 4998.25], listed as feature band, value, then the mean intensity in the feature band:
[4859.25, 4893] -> 1.8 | 17.4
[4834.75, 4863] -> 1.0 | 17.7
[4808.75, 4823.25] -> -0.5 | 19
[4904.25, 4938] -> 0.2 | 18.3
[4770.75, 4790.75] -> 0.0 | 18.3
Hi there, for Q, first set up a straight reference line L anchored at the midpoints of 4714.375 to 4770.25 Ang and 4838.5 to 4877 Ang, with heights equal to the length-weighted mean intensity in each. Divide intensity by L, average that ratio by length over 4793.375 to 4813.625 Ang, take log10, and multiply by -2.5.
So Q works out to -0.05 mag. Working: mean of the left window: 18.4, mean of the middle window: 18.9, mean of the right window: 17.7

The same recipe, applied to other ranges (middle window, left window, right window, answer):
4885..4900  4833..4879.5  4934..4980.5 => -0.01 mag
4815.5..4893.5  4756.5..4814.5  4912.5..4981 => 0.04 mag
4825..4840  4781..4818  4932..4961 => 0.05 mag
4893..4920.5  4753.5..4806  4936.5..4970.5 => 0.02 mag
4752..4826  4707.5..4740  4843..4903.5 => -0.05 mag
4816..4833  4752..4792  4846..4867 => -0.05 mag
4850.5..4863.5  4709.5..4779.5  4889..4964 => 0.12 mag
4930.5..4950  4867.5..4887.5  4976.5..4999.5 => -0.11 mag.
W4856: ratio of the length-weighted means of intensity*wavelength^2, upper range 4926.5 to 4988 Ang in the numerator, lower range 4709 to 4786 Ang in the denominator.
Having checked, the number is 1.12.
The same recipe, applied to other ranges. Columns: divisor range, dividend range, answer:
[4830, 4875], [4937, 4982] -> 1.12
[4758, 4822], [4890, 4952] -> 1.07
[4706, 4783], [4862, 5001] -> 1.09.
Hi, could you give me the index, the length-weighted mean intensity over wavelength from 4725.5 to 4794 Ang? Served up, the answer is 18.4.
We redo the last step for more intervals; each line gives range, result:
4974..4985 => 17.7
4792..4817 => 18.8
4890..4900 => 18.8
